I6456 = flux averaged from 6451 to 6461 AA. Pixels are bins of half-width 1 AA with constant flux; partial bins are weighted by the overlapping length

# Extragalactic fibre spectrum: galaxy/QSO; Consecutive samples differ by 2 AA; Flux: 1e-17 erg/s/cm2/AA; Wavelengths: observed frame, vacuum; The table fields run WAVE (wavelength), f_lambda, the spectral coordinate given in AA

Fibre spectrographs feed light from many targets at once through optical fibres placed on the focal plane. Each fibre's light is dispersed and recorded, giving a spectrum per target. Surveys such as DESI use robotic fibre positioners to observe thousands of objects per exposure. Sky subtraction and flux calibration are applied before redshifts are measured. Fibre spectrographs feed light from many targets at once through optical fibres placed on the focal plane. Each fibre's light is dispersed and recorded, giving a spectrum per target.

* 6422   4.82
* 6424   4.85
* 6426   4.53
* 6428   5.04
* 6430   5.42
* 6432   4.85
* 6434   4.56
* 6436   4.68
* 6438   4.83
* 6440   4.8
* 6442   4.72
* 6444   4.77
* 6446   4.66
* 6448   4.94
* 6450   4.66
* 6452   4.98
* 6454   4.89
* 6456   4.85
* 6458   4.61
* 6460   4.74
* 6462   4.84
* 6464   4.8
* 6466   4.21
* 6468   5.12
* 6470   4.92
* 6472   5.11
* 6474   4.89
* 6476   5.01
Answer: 4.81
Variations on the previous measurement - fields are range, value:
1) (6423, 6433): 4.94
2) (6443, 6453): 4.8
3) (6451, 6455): 4.94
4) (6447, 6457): 4.86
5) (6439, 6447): 4.74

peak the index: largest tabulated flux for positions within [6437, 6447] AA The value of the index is 4.83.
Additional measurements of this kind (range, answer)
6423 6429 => 5.04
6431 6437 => 4.85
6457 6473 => 5.12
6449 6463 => 4.98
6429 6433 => 5.42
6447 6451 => 4.94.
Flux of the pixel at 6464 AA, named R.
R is 4.8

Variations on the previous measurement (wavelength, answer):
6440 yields 4.8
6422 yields 4.82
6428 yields 5.04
